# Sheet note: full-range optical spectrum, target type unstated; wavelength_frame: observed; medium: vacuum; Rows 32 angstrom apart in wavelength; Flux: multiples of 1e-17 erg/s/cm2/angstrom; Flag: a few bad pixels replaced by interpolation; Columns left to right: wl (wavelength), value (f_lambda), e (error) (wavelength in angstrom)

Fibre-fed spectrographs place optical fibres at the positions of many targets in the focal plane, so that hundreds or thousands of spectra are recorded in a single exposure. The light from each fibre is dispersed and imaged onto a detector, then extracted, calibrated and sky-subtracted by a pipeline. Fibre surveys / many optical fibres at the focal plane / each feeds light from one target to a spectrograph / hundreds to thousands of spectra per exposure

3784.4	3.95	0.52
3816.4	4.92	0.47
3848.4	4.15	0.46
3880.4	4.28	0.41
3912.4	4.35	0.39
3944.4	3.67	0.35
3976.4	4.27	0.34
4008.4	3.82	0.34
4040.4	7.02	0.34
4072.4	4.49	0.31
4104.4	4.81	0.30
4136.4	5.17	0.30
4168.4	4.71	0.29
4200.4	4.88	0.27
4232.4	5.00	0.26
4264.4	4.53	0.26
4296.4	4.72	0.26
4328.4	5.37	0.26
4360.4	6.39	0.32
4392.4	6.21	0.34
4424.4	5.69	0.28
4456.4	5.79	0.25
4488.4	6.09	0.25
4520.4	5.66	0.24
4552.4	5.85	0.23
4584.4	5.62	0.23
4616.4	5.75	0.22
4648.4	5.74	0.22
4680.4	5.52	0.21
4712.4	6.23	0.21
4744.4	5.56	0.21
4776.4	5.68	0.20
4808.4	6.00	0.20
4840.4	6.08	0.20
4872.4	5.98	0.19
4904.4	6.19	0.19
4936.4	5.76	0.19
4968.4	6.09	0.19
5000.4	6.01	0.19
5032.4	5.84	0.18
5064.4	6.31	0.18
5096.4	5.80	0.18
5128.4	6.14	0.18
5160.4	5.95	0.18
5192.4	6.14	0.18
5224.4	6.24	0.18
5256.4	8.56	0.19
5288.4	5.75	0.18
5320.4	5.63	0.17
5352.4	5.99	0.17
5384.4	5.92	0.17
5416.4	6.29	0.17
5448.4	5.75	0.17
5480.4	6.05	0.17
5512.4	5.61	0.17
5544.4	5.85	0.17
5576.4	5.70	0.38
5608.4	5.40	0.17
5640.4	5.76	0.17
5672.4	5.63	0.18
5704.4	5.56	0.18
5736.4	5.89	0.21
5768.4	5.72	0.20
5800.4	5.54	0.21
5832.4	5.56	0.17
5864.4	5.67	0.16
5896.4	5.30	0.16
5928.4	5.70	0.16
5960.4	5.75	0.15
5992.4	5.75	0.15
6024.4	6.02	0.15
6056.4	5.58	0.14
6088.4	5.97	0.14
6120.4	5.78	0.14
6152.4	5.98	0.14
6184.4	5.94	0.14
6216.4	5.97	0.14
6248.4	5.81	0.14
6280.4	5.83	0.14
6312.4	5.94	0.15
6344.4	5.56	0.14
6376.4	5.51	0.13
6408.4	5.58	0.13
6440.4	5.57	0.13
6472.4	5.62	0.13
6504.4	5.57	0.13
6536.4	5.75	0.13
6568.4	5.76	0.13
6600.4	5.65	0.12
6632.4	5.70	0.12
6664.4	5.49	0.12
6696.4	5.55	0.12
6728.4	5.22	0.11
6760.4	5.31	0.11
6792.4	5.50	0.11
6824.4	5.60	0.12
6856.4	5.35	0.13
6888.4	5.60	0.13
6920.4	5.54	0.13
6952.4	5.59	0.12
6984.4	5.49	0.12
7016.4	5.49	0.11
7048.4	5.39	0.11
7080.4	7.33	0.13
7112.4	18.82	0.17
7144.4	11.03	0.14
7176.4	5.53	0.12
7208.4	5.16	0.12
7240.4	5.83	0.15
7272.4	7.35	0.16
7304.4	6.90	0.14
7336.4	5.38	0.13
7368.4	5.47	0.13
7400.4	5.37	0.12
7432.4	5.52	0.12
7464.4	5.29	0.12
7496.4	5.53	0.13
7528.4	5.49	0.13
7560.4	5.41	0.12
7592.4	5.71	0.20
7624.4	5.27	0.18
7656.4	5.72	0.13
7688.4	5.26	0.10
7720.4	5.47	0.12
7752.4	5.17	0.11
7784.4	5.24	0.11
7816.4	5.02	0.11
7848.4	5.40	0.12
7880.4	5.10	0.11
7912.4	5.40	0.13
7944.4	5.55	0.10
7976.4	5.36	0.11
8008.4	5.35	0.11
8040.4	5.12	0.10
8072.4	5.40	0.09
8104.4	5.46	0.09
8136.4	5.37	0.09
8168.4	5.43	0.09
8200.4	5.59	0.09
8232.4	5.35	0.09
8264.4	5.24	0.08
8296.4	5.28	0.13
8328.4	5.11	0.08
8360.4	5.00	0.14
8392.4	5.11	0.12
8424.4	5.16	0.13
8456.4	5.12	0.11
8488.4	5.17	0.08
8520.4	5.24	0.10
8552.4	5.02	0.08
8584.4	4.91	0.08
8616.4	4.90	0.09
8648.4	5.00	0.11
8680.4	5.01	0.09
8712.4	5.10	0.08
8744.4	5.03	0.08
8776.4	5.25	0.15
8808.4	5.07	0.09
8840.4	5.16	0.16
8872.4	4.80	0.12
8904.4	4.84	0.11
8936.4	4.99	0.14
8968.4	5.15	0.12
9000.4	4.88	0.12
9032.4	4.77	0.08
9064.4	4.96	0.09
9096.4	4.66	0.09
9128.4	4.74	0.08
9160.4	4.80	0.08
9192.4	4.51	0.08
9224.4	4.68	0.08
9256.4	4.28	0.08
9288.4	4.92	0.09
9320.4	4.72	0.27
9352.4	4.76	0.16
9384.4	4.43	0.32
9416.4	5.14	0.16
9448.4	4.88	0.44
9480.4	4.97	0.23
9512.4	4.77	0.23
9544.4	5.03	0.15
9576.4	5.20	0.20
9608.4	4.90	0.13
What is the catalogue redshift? 0.083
